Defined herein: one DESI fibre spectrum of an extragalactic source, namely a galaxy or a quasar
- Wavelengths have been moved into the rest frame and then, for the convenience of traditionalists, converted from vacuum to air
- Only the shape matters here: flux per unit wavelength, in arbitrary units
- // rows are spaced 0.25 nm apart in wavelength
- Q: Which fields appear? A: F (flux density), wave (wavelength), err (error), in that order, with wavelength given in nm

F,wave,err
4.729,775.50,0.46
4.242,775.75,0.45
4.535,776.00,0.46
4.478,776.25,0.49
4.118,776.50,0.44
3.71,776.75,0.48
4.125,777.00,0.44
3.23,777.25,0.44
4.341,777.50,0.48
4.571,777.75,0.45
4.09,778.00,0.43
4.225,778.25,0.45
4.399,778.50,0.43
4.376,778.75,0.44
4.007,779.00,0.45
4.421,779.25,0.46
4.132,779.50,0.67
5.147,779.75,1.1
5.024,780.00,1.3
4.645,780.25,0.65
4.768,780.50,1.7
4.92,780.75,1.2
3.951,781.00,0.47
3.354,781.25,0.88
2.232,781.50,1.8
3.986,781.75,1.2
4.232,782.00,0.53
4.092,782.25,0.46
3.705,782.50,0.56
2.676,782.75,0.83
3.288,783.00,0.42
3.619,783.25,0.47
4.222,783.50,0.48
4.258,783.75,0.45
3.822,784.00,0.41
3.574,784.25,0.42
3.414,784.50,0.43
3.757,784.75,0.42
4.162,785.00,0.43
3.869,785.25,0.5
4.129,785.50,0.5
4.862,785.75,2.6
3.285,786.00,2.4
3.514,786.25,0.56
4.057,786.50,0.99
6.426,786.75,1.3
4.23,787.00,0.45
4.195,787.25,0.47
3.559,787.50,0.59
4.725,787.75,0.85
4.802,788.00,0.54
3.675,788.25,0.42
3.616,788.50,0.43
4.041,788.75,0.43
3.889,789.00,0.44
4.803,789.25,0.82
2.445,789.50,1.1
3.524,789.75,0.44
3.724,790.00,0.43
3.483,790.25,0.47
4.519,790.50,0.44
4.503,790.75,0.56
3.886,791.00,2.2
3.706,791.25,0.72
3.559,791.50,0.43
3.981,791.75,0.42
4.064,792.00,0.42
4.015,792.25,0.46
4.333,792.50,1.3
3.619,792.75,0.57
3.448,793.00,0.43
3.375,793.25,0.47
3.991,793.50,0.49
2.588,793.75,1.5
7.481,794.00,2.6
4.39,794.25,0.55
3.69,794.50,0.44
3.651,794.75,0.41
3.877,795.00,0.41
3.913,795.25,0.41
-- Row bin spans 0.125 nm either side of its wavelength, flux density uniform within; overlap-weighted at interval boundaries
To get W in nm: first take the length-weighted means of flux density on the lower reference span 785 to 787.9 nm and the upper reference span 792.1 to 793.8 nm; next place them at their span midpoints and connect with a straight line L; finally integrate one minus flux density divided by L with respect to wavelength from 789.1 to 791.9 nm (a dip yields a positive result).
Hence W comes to 0.04 nm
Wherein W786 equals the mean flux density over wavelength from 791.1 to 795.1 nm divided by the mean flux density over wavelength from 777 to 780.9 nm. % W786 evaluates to 0.90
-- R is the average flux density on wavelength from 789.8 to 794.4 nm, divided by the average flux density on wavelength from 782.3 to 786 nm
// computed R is 1.1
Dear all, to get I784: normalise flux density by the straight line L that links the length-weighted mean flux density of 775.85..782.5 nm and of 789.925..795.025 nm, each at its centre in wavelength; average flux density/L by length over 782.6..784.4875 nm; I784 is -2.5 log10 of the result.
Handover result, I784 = 0.140 mag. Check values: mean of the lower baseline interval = 4.19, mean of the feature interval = 3.62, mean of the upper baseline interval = 4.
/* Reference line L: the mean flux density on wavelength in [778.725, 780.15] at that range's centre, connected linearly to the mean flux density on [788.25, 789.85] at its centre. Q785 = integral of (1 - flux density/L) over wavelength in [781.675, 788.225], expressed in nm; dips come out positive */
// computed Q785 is 0.06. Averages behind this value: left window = 4.53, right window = 3.72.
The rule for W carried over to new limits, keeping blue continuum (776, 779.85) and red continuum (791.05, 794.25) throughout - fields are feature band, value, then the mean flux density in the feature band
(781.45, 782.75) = 0.17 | 3.64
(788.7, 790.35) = 0.15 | 3.69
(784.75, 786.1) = 0.03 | 4.05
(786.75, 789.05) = -0.07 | 4.22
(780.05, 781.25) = -0.08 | 4.47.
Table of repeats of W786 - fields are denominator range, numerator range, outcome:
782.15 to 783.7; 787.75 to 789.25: 1.14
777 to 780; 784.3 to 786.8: 0.95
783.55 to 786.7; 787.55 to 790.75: 1.00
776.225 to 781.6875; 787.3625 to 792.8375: 0.94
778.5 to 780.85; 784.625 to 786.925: 0.92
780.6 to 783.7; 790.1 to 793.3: 1.05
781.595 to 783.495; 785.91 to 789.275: 1.14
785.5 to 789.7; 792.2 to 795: 0.98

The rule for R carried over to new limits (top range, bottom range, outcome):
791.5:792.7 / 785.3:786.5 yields 1.01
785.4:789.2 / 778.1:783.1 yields 1.03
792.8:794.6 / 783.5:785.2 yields 1.07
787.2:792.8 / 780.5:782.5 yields 1.02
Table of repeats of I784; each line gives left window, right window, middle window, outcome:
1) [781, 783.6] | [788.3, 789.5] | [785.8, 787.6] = -0.12 mag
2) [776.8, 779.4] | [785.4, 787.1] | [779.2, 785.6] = 0.08 mag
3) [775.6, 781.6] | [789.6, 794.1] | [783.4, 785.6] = 0.05 mag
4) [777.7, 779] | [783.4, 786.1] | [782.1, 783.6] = 0.13 mag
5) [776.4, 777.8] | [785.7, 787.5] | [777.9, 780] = -0.09 mag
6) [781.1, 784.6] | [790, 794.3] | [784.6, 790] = -0.07 mag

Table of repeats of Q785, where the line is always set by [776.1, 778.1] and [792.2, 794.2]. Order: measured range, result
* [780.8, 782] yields 0.156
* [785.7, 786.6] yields 0.057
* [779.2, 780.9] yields -0.262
